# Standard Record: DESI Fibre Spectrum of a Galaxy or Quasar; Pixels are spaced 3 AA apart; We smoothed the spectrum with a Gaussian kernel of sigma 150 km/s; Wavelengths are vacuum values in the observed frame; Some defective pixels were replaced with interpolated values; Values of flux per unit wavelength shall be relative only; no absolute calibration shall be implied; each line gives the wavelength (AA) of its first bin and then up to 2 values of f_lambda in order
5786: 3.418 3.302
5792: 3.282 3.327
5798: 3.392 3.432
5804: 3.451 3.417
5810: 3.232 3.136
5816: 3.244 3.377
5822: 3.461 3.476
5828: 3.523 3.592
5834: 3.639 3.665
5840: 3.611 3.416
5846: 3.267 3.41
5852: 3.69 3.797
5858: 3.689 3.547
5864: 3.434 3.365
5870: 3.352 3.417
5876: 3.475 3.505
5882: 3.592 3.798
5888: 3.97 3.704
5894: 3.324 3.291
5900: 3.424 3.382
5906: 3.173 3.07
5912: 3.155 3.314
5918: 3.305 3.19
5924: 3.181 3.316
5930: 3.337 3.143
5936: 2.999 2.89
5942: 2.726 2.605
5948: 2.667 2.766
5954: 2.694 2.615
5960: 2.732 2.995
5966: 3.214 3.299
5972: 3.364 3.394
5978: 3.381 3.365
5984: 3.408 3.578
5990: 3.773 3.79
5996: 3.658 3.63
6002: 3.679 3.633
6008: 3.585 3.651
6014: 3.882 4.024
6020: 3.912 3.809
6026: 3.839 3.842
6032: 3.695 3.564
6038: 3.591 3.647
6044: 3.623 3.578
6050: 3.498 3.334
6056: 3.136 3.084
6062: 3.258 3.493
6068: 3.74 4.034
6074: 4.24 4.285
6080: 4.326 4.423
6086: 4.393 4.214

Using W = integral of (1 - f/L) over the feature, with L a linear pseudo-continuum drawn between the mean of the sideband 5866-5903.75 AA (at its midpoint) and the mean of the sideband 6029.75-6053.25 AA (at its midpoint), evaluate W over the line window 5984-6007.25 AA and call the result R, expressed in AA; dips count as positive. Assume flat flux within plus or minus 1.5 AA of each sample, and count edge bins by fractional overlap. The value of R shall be -0.6 AA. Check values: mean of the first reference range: 3.51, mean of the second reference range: 3.59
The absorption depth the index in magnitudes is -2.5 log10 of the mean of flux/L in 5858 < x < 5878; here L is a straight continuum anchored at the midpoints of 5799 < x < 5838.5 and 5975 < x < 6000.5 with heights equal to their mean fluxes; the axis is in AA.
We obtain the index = 0.006 mag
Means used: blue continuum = 3.43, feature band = 3.45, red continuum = 3.56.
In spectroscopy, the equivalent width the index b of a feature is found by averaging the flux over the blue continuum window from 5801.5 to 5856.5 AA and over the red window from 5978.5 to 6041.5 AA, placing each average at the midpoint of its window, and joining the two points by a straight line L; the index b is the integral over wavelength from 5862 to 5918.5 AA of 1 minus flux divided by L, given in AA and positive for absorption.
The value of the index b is 1.8 AA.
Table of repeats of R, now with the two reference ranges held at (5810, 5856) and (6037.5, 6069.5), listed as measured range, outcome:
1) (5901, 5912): 0.81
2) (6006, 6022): -1.63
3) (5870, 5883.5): -0.04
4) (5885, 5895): -0.68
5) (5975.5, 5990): -0.04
